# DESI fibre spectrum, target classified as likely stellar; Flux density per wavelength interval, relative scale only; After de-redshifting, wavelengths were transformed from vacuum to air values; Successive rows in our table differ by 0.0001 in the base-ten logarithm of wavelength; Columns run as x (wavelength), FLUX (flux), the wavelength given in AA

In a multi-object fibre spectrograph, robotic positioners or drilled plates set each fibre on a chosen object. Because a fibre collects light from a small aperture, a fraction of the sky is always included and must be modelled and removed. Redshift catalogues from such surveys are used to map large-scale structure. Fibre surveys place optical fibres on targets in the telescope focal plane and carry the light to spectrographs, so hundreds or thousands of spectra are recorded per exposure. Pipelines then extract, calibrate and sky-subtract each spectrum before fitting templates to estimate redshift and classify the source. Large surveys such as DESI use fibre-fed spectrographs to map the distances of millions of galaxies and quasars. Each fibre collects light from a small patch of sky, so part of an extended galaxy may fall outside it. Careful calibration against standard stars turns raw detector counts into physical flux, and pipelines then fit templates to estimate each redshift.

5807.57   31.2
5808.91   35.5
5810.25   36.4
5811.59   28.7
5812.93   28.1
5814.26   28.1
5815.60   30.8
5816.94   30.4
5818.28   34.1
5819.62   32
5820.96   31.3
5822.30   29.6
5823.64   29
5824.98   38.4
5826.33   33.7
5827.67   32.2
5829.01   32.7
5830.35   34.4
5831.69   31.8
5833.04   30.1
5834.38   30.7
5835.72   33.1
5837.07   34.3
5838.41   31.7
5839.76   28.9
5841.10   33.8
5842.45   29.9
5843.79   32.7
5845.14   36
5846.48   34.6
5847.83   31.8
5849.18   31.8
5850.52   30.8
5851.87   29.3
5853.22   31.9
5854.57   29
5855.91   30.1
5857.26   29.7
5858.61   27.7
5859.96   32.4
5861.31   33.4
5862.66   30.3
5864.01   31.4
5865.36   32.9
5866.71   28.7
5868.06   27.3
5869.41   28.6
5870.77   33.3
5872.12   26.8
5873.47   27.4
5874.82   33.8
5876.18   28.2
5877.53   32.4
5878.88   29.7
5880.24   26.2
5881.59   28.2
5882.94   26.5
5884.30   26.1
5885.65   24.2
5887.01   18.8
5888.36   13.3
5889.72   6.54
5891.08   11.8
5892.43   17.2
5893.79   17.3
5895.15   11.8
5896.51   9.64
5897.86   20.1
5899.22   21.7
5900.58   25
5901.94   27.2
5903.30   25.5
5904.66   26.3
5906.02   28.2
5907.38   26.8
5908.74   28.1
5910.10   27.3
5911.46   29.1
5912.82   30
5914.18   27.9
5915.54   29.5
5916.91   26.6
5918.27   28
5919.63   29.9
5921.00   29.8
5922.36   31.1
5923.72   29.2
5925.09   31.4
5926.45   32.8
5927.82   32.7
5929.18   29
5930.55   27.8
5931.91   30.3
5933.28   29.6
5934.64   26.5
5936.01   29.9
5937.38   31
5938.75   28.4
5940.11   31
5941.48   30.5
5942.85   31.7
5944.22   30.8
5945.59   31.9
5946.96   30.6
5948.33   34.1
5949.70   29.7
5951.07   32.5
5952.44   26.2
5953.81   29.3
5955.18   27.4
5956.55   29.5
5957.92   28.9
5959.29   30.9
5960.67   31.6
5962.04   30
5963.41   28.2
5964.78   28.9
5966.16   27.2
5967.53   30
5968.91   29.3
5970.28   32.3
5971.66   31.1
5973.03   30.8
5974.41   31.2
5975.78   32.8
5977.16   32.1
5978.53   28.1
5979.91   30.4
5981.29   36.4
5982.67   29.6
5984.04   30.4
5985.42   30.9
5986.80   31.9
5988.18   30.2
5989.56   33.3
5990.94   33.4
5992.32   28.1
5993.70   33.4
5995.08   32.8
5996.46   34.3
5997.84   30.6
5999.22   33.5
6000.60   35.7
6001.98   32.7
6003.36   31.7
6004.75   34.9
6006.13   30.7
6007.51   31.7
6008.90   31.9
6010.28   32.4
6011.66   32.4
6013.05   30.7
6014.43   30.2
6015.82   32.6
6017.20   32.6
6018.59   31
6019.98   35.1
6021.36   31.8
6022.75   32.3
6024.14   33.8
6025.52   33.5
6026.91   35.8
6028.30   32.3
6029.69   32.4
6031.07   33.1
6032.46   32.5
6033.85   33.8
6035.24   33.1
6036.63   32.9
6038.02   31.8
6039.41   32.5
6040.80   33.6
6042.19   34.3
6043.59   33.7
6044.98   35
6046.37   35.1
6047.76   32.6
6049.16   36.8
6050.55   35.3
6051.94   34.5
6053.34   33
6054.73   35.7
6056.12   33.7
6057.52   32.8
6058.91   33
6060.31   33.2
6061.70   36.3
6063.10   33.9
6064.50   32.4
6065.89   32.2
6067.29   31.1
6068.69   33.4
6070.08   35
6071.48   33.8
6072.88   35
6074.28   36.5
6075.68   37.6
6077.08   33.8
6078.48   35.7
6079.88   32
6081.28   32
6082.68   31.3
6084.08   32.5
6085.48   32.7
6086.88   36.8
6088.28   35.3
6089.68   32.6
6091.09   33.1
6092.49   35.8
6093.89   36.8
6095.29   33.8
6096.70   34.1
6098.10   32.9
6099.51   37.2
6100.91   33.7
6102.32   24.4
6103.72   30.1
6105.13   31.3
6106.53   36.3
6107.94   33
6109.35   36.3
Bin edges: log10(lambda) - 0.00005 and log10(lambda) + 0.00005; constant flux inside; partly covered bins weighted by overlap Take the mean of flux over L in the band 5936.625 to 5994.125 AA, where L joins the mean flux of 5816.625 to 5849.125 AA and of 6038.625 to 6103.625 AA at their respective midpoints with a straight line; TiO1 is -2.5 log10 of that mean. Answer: 0.09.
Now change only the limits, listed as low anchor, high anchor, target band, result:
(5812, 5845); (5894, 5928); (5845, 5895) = 0.079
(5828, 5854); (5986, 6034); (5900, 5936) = 0.128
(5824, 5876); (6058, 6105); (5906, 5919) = 0.140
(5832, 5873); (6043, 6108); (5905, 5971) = 0.088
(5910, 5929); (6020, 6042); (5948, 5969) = 0.049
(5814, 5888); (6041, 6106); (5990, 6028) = 0.009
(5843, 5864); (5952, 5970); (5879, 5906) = 0.431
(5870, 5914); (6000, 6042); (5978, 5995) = -0.036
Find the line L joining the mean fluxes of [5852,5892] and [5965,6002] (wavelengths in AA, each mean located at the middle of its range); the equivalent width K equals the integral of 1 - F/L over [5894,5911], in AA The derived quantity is 3.2 AA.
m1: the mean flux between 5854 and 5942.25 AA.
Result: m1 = 26.9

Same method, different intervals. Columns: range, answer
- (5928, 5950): 30.2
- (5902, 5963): 29.5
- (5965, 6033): 32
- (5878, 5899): 19.3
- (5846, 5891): 28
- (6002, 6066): 33.2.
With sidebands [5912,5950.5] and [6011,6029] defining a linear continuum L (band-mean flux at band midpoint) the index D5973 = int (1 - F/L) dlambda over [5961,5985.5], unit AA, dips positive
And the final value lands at 0.6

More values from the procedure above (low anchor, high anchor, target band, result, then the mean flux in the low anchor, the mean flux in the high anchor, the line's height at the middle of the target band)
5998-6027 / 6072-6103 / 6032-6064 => -0.63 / 32.6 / 33.9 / 33.2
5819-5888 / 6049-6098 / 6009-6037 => 0.46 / 30.5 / 34.1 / 33.2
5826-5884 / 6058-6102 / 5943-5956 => 0.75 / 30.9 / 34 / 32.2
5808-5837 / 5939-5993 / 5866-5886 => 1.84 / 32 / 30.6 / 31.5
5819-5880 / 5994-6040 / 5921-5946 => 1.34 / 31.3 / 32.7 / 32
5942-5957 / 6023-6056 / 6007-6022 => 0.36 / 30.3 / 33.8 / 32.8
